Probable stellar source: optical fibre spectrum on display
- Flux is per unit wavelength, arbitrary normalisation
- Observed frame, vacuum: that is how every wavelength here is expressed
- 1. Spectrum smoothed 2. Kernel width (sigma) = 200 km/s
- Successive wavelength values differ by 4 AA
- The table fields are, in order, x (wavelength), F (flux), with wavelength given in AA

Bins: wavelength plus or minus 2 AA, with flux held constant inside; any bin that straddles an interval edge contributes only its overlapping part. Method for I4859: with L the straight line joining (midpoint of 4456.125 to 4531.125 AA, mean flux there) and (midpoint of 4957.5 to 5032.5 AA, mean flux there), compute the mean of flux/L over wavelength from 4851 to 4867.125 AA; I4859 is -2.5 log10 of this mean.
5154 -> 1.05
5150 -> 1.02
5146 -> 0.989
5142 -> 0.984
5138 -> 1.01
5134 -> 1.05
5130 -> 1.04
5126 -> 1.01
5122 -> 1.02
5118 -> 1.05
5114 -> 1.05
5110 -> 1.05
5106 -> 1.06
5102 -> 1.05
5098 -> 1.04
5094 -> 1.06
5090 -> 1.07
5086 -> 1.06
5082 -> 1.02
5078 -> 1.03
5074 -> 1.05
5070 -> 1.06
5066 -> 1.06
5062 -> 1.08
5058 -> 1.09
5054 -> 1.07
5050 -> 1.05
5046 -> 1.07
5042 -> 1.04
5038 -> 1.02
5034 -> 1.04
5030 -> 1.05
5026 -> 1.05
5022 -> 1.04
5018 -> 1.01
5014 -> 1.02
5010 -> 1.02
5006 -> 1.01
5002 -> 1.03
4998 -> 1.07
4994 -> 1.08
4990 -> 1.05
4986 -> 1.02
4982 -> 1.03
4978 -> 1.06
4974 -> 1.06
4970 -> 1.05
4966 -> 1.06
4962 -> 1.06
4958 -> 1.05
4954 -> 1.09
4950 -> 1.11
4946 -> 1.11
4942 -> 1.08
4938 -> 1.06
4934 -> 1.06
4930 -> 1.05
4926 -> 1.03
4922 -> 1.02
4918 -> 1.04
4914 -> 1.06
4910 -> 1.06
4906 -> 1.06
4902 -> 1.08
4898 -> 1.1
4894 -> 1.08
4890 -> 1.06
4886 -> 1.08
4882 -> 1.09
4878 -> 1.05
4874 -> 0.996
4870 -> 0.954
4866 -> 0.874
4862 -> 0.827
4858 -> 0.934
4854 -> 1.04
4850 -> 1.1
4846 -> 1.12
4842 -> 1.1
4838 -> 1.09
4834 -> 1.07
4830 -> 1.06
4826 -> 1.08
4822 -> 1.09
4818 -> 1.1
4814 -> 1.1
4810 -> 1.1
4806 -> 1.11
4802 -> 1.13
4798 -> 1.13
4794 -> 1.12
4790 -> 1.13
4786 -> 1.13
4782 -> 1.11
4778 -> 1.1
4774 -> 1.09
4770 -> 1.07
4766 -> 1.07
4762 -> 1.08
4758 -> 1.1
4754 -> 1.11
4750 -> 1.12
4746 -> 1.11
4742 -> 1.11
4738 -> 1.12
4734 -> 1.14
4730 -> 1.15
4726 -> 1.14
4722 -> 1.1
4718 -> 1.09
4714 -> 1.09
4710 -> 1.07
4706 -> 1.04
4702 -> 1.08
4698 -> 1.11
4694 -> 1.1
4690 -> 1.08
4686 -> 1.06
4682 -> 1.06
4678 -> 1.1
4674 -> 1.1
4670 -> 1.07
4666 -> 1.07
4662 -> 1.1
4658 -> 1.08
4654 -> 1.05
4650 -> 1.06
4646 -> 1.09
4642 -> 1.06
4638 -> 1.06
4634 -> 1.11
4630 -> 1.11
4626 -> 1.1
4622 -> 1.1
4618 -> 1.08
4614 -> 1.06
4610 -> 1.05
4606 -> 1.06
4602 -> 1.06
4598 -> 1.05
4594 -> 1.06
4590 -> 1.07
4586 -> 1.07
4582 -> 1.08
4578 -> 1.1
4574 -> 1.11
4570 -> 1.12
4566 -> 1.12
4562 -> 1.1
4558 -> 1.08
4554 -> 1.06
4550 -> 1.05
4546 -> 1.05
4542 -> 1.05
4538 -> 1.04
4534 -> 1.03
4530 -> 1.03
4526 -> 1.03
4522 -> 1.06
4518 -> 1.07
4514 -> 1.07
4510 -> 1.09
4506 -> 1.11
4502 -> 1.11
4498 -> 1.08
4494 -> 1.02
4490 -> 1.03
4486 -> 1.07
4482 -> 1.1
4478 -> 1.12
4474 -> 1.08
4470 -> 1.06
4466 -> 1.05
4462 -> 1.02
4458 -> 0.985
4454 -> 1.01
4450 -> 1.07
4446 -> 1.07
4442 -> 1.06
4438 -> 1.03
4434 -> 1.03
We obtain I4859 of 0.127 mag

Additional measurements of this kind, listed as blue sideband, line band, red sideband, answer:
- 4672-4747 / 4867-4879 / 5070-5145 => 0.09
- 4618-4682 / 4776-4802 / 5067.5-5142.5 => -0.05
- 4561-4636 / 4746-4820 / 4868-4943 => -0.04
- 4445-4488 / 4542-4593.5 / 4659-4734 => -0.01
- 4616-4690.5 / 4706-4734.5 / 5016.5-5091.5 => -0.03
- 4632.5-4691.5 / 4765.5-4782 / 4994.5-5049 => -0.02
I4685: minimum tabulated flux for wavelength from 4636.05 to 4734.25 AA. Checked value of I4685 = 1.04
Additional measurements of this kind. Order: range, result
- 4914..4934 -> 1.02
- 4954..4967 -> 1.05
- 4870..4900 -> 0.954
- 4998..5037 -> 1.01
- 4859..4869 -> 0.827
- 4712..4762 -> 1.08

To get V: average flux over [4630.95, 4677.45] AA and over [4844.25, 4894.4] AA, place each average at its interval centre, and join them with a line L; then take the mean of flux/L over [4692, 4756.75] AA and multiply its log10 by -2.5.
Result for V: -0.05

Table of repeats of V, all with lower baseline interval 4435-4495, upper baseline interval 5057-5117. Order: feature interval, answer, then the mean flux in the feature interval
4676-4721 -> -0.028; 1.08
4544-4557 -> -0.003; 1.06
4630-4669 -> -0.025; 1.08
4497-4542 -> -0.013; 1.06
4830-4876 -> 0.044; 1.01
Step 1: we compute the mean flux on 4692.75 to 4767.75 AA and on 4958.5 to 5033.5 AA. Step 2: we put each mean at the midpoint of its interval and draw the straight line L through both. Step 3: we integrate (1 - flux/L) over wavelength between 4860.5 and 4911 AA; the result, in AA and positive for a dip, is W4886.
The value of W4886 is 1.98 AA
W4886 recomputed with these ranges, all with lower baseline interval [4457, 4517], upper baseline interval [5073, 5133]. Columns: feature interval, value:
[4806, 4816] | -0.4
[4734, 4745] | -0.6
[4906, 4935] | 0.1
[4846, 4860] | 0.2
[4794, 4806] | -0.8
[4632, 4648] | -0.3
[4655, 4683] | -0.6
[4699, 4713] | -0.1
